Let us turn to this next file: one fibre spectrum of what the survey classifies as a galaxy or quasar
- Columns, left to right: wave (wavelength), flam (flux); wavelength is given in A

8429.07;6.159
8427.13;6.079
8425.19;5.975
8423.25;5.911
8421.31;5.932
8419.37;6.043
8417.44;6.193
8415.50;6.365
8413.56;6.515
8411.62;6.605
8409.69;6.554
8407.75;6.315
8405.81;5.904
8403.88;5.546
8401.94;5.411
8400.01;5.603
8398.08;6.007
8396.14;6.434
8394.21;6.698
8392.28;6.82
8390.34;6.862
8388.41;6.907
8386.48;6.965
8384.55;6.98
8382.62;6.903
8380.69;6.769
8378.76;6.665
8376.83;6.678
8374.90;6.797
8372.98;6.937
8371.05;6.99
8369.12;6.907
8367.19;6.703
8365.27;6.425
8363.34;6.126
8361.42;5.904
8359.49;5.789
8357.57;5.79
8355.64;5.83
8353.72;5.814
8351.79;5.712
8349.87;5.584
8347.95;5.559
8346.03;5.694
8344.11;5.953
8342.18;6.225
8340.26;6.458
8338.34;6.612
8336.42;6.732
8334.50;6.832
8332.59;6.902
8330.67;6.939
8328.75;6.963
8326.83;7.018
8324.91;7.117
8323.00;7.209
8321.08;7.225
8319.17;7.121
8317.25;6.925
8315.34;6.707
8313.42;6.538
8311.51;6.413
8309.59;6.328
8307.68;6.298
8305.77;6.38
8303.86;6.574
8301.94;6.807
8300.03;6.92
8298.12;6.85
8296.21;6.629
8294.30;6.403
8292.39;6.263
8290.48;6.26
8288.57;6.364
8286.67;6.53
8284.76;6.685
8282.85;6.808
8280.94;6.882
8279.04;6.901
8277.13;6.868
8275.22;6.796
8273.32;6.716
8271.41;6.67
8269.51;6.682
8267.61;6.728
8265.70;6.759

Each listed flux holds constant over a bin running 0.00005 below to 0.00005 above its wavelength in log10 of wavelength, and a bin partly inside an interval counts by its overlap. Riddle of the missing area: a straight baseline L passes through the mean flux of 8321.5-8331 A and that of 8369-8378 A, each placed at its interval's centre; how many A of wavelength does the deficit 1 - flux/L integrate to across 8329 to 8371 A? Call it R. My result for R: 4.3 A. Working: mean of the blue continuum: 7.06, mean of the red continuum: 6.85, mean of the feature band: 6.24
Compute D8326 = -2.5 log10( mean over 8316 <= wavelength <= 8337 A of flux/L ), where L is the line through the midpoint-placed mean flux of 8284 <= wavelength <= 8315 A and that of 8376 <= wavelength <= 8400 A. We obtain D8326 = -0.07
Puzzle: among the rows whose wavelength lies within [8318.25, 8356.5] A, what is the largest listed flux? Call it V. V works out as 7.225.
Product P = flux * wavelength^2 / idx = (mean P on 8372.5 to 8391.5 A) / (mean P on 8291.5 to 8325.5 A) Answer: 1.0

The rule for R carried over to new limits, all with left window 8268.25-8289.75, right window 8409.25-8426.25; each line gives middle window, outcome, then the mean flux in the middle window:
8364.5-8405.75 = -1.4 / 6.56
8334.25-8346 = 0.2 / 6.38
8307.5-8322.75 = -0.4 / 6.74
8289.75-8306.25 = 0.2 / 6.57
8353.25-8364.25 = 1.0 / 5.88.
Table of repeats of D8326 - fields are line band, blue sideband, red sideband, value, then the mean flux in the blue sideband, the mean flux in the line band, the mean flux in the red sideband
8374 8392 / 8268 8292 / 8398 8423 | -0.11 mag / 6.67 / 6.83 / 6.08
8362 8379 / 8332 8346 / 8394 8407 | -0.08 mag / 6.47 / 6.68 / 5.91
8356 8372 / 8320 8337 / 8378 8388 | 0.10 mag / 7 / 6.31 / 6.86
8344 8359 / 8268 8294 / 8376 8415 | 0.14 mag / 6.64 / 5.73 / 6.45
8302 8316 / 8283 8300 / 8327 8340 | 0.03 mag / 6.54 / 6.48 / 6.82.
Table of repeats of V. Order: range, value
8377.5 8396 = 6.98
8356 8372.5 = 6.99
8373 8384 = 6.903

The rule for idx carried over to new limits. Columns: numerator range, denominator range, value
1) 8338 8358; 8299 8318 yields 0.91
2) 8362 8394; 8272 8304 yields 1.04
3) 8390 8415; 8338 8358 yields 1.07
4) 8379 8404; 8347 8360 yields 1.14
